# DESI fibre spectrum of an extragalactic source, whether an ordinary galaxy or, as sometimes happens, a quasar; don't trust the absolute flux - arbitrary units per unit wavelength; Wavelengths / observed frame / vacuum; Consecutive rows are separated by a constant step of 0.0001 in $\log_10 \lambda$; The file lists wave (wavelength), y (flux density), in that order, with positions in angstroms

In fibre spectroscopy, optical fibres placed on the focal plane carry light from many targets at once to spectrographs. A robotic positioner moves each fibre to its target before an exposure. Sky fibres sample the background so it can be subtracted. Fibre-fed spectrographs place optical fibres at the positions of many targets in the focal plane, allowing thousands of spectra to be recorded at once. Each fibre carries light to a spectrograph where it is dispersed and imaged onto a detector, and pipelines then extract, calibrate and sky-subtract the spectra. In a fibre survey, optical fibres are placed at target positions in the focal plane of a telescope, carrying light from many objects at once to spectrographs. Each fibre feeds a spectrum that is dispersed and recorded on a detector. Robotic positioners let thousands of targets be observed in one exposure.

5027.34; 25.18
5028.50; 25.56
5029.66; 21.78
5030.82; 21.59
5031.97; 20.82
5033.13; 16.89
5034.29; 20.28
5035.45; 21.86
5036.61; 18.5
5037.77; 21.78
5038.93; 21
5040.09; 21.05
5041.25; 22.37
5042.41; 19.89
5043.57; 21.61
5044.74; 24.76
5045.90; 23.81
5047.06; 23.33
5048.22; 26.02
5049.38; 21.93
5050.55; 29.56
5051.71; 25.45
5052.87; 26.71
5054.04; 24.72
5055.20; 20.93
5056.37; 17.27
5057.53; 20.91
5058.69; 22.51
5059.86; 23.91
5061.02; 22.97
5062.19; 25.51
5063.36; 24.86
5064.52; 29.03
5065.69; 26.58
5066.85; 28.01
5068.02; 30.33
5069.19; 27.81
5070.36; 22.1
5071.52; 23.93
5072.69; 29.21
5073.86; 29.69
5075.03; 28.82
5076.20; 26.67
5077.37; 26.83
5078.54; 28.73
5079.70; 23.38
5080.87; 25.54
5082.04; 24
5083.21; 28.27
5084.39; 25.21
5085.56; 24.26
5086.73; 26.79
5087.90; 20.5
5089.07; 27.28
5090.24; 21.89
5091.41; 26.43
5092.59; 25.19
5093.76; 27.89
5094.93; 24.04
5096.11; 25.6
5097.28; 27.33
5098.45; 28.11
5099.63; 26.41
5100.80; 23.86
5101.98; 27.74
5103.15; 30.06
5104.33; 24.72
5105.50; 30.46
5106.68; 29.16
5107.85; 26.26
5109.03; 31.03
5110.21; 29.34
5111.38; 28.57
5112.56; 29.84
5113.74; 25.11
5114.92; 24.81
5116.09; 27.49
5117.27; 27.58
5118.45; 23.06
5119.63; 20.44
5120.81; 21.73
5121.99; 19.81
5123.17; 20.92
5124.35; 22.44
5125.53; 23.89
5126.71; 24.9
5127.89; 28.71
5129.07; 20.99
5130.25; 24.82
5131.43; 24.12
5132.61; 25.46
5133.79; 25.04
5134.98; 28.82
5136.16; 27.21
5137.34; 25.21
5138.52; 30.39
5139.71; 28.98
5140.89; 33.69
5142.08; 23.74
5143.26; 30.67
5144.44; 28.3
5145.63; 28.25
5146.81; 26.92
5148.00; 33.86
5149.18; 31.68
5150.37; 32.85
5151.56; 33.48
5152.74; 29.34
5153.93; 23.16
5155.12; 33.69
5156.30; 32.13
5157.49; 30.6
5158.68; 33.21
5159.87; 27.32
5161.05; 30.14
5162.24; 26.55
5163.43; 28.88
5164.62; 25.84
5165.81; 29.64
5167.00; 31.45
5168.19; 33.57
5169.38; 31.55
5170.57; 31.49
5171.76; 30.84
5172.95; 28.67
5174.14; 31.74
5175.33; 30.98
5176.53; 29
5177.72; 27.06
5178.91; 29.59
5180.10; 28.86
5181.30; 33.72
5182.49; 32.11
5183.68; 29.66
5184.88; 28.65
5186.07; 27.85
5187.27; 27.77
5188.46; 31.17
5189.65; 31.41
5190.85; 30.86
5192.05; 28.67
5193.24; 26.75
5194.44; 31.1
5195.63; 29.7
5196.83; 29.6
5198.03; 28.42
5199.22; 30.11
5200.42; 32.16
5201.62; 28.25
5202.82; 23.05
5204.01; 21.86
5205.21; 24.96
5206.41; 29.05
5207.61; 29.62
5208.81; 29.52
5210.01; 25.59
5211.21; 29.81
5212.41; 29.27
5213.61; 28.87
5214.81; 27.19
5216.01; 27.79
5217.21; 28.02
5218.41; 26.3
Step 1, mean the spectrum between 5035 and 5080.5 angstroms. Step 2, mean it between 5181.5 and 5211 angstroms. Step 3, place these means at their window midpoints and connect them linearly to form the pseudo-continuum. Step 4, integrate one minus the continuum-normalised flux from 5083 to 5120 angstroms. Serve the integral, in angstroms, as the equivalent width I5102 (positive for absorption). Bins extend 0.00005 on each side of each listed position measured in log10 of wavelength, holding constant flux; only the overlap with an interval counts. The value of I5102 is -0.8 angstroms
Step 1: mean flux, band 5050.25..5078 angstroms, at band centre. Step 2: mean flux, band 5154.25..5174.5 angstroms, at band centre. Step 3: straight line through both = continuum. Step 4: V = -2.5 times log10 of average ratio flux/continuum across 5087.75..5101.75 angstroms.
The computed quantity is 0.06 mag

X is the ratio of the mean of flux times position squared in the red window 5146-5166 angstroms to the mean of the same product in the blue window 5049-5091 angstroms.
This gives 1.2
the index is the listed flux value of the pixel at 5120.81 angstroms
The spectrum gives 21.73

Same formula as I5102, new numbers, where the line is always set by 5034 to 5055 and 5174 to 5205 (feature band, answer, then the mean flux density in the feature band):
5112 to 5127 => 1.3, 24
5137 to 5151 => -1.2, 29.6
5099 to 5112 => -1.2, 28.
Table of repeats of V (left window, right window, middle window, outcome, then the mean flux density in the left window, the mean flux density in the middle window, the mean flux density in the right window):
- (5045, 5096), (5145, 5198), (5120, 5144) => 0.107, 25.3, 25.6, 30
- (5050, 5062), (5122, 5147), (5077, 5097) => -0.036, 23.5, 25.4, 26.2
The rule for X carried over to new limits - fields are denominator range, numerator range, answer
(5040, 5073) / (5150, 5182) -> 1.29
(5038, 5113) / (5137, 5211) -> 1.20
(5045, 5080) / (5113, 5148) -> 1.04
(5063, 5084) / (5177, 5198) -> 1.15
